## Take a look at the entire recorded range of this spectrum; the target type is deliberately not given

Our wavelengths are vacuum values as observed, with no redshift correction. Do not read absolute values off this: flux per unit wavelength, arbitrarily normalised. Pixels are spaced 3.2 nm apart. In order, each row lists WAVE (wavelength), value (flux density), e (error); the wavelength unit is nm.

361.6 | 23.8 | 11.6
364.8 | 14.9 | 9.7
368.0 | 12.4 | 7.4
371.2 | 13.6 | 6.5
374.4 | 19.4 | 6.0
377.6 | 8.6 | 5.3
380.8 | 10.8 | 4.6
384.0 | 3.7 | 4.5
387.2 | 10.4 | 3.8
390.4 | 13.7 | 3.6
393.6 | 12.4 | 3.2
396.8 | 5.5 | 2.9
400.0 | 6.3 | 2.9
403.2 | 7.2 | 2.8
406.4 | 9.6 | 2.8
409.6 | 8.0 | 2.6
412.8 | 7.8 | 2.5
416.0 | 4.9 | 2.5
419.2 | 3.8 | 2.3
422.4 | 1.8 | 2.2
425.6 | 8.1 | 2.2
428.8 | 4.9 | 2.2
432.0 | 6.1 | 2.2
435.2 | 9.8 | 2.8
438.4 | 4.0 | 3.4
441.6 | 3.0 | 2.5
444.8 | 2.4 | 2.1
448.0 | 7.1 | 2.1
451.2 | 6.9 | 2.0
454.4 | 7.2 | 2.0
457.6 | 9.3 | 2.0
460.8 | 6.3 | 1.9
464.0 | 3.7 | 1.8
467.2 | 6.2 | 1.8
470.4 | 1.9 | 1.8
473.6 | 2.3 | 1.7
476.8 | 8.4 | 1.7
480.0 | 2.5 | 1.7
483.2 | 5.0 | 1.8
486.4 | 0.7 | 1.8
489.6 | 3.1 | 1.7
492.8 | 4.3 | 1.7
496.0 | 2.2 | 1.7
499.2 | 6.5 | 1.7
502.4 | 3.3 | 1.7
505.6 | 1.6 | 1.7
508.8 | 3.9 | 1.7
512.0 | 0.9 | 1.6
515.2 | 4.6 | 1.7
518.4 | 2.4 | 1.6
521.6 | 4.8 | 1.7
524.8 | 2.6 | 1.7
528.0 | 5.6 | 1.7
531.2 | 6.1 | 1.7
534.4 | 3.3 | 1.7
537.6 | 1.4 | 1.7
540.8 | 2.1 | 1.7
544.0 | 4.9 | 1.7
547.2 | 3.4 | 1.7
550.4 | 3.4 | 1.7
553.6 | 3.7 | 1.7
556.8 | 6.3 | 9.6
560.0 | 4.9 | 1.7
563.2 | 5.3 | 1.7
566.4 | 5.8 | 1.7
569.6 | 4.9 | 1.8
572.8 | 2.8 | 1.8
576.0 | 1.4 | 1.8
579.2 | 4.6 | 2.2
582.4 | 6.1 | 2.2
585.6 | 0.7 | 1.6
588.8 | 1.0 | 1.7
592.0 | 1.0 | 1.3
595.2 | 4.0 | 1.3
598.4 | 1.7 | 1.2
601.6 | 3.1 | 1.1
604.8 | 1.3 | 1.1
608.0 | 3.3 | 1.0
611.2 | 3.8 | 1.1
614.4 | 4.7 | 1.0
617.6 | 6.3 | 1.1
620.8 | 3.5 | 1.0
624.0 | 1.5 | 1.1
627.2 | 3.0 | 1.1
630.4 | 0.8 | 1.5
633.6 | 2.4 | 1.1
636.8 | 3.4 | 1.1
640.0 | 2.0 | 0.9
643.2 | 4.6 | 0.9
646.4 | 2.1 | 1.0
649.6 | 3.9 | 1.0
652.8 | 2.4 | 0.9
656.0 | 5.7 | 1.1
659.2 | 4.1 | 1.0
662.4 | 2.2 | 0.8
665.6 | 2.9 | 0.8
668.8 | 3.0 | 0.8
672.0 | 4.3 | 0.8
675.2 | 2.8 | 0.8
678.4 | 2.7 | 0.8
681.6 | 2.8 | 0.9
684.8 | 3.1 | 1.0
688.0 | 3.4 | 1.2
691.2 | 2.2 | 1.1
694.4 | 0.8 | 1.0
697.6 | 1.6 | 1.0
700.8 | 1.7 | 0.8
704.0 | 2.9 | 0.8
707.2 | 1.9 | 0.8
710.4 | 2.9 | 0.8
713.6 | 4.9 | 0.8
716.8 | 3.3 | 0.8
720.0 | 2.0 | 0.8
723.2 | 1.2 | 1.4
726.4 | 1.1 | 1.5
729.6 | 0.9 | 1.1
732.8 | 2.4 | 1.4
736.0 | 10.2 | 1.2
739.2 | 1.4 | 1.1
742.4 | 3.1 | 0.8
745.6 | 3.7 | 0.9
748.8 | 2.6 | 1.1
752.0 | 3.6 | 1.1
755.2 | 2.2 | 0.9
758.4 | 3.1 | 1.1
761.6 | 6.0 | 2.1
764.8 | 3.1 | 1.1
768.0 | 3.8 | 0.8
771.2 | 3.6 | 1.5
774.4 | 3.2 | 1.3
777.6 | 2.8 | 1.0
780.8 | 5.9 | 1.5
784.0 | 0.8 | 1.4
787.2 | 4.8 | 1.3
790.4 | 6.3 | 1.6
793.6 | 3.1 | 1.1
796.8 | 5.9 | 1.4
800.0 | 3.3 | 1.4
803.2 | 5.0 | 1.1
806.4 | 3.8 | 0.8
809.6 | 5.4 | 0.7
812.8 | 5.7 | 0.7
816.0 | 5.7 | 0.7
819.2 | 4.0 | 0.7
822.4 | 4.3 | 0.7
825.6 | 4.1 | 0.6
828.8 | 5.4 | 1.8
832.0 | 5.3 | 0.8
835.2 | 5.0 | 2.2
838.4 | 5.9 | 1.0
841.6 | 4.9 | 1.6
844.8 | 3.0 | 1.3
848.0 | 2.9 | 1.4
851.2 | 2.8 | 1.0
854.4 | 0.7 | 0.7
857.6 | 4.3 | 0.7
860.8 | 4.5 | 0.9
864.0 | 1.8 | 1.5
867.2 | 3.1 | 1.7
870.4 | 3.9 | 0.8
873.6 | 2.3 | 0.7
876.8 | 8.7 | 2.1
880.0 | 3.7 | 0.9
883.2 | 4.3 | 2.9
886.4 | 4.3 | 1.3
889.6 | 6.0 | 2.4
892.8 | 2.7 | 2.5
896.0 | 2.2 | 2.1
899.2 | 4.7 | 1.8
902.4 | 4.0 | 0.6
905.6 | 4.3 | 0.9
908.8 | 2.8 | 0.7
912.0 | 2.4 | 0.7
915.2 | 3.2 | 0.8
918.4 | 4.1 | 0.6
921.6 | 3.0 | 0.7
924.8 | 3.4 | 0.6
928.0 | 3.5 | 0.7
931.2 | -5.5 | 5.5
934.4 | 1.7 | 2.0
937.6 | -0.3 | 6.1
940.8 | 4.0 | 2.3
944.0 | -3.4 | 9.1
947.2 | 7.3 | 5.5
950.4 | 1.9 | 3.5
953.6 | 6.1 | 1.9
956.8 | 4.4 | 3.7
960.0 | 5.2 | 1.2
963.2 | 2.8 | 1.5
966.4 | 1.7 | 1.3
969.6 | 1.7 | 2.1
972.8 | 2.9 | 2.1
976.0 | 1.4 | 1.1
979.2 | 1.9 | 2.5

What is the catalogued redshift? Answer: 0.97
